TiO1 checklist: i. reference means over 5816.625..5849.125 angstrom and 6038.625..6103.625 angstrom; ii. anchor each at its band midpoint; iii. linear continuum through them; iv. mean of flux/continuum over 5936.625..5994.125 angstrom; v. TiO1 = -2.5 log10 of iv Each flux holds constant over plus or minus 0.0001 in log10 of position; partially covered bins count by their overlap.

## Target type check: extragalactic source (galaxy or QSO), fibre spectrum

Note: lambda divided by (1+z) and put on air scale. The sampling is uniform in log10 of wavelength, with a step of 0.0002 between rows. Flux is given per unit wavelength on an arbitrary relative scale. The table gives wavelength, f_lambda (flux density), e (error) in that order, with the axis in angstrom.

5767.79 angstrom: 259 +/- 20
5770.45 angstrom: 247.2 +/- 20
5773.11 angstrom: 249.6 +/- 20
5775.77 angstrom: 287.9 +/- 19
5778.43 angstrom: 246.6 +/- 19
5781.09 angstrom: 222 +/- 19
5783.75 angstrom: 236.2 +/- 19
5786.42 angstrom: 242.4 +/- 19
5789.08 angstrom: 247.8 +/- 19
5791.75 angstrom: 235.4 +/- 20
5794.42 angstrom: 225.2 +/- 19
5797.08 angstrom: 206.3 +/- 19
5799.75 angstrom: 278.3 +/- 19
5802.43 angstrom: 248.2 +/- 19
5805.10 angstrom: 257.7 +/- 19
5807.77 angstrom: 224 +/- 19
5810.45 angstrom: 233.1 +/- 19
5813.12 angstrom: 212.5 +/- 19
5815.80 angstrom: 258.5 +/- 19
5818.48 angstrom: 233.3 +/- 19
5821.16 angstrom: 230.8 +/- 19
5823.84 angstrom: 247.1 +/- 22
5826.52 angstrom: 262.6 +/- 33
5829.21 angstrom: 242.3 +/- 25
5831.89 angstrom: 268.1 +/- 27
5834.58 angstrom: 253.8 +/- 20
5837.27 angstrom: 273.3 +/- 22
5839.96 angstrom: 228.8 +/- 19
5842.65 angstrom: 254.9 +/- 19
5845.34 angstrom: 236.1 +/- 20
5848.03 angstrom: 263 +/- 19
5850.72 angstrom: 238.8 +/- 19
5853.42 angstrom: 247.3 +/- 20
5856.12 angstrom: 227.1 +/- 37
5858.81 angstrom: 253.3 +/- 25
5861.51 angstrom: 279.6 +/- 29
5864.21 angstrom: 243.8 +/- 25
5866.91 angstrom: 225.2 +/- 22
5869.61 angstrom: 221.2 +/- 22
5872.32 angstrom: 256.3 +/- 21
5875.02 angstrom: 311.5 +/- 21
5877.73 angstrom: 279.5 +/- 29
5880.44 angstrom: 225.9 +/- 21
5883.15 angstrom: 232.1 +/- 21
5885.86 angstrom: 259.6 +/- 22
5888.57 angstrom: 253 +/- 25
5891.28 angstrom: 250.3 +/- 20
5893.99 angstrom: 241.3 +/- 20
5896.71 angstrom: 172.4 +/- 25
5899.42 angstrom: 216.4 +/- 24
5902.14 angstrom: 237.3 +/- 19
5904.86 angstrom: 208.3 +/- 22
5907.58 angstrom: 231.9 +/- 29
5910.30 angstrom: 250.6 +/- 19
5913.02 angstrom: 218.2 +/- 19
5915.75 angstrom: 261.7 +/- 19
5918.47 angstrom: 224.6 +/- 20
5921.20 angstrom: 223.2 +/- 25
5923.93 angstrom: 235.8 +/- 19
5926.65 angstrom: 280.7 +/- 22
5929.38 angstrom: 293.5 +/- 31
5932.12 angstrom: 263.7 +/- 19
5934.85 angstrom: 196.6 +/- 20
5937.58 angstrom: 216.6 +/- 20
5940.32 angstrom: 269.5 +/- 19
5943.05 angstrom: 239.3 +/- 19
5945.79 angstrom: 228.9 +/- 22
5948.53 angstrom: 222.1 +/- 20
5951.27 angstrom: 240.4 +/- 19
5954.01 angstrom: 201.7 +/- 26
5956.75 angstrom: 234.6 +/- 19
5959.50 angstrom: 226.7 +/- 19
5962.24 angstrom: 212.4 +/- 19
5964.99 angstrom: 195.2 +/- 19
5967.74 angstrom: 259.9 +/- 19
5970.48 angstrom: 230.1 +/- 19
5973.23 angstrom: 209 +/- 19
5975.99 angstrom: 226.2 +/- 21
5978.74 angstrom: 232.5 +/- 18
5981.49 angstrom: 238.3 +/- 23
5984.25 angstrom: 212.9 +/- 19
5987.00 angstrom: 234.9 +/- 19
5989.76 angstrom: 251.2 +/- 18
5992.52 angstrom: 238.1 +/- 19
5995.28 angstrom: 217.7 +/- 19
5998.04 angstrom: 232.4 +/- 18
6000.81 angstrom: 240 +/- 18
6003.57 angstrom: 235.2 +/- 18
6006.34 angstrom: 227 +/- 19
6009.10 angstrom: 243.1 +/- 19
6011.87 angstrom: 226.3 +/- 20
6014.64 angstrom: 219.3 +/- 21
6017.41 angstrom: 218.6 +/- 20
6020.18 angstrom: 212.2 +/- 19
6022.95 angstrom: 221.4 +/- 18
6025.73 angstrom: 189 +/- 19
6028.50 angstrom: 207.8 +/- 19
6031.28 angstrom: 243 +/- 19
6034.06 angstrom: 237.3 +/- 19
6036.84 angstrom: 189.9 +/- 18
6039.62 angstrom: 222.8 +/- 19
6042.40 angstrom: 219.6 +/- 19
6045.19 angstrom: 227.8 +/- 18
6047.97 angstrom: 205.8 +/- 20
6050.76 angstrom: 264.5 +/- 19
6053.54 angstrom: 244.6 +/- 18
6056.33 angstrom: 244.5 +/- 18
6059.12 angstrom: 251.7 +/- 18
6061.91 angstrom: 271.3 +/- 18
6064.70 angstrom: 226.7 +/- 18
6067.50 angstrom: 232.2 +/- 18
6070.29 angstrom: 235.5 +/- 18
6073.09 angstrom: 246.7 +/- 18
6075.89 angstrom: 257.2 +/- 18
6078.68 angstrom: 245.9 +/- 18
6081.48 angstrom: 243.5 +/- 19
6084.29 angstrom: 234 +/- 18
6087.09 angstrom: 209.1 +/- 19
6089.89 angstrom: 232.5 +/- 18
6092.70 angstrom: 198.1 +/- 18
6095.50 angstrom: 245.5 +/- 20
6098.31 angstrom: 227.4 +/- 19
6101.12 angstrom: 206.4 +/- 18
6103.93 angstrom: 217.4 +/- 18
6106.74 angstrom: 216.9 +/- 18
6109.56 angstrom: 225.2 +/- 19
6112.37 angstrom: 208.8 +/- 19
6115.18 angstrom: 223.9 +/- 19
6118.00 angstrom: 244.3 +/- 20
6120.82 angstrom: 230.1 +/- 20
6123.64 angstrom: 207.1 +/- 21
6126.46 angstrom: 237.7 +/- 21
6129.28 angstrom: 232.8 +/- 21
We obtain 0.05 mag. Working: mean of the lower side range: 250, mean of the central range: 230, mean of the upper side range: 234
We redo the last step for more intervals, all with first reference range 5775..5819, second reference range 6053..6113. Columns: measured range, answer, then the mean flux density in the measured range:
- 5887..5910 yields 0.05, 228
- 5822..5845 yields -0.06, 253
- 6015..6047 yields 0.08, 217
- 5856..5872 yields -0.02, 244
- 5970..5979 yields 0.06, 223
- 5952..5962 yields 0.07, 221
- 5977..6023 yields 0.03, 230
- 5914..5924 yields 0.01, 236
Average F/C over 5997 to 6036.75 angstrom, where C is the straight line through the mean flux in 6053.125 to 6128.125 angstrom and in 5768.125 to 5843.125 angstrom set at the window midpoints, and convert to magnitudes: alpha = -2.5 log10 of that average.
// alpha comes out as 0.05 mag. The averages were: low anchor 245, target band 224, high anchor 232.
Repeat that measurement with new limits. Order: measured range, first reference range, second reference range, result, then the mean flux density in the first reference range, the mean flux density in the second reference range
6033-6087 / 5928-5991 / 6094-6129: -0.04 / 232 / 224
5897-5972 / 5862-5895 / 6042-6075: 0.06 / 251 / 240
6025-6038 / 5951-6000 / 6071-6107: 0.07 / 227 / 230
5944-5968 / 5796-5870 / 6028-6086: 0.08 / 245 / 236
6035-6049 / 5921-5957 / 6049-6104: 0.11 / 240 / 237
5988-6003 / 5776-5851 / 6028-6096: 0.00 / 244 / 234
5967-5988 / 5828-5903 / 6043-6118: 0.04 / 246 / 232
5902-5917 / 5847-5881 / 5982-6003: 0.05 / 252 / 233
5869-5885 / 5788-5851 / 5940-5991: -0.08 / 244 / 229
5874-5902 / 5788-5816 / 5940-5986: -0.05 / 238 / 227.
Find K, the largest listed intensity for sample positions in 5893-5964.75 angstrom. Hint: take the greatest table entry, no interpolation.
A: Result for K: 293.5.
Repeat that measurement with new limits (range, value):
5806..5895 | 311.5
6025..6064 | 271.3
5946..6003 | 259.9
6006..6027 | 243.1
